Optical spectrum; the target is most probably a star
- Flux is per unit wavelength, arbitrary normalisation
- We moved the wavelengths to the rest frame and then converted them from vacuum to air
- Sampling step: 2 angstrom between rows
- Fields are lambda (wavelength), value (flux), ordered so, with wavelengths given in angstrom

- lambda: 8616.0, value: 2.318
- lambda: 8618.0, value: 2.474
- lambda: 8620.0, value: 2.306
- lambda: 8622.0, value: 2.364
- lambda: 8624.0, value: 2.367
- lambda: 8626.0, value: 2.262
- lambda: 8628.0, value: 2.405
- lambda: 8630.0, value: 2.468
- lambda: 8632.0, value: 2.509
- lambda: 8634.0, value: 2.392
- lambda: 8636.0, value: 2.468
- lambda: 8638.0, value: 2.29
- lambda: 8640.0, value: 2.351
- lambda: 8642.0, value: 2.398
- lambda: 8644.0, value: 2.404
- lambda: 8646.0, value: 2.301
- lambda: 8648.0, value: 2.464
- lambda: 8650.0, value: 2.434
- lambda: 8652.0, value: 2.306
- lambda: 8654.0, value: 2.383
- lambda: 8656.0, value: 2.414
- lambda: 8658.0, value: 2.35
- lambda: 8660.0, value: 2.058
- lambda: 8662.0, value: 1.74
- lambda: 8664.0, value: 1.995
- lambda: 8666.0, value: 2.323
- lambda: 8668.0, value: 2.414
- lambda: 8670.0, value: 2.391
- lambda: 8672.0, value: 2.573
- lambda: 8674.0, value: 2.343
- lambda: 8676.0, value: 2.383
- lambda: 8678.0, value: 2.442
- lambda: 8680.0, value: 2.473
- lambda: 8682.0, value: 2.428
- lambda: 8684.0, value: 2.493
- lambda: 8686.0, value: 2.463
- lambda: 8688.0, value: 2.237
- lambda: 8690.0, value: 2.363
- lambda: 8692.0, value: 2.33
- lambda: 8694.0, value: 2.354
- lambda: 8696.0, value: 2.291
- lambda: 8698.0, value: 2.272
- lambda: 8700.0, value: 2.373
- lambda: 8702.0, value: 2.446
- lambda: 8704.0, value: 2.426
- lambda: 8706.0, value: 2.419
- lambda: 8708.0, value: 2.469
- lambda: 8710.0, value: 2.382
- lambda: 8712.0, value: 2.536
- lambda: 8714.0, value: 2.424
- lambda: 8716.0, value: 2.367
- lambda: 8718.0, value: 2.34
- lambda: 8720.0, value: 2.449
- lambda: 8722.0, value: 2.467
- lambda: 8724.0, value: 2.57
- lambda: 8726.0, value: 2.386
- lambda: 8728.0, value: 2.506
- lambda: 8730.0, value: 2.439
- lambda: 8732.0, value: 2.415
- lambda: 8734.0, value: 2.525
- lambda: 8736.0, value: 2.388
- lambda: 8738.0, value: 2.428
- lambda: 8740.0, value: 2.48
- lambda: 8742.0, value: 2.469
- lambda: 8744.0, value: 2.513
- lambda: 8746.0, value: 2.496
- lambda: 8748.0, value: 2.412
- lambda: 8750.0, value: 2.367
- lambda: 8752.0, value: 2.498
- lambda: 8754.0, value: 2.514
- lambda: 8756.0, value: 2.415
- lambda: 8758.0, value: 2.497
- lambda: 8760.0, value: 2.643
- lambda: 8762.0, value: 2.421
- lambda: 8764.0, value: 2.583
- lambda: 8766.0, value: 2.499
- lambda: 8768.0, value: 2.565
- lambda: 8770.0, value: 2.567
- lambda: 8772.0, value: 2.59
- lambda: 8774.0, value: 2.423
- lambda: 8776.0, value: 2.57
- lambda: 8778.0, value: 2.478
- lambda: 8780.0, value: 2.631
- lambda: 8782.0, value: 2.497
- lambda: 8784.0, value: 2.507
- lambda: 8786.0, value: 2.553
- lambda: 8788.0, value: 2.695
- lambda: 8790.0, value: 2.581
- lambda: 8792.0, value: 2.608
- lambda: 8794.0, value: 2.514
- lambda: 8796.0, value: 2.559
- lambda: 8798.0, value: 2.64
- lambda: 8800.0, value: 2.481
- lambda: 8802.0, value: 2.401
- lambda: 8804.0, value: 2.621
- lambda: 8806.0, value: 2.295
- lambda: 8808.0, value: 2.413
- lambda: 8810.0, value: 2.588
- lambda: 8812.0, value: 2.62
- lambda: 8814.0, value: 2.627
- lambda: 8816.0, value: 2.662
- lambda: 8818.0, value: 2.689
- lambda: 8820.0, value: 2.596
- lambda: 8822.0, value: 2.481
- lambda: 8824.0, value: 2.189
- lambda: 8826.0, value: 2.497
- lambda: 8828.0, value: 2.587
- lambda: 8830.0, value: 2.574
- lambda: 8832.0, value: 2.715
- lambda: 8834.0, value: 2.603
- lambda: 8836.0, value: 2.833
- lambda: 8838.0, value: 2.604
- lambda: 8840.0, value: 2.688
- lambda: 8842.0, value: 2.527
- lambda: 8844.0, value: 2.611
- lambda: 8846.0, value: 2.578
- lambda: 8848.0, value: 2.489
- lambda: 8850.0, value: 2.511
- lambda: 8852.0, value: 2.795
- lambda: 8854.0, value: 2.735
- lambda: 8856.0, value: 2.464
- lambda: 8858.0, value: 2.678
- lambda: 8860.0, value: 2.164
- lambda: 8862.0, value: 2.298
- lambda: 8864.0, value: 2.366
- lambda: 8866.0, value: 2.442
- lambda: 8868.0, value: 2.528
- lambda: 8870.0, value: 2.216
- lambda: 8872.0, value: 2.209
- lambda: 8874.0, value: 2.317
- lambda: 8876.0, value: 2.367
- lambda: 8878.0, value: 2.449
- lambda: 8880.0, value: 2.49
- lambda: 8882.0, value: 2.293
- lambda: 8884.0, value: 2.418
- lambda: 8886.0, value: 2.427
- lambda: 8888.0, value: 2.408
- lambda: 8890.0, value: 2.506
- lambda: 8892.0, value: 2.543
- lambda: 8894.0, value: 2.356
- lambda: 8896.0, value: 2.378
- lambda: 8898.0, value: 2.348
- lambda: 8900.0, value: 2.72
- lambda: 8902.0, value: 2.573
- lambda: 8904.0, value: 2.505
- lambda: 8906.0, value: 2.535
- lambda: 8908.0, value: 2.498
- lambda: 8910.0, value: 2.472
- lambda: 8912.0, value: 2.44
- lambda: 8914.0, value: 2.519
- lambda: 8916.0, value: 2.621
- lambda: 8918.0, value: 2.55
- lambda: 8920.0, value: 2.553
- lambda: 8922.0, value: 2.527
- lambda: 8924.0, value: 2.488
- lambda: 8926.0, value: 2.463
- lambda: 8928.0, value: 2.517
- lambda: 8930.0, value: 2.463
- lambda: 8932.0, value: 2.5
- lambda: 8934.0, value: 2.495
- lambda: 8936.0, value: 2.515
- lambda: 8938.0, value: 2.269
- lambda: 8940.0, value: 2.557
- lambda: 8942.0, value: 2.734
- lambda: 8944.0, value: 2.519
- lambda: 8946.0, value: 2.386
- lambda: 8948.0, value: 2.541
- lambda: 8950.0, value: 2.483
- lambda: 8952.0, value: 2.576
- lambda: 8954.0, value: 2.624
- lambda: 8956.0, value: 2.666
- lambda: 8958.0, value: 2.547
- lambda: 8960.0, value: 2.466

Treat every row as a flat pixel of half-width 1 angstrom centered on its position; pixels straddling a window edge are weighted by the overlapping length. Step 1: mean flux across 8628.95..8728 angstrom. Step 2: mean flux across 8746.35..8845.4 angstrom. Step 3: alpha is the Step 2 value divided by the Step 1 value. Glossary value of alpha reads 1.1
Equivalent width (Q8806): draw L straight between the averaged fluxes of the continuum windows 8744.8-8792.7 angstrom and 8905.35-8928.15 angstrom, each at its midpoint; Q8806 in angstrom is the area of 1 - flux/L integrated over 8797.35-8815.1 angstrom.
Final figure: 0.0 angstrom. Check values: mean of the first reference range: 2.52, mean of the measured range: 2.52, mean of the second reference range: 2.51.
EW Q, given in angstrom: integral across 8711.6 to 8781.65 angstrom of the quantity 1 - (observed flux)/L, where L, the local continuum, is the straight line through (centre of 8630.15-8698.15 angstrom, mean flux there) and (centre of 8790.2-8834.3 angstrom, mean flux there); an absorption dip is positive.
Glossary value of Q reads -0.7 angstrom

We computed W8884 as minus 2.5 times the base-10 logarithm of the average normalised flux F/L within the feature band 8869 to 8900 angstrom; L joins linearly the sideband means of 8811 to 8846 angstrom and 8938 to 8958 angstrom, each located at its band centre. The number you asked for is 0.08 mag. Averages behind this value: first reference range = 2.59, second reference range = 2.55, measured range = 2.39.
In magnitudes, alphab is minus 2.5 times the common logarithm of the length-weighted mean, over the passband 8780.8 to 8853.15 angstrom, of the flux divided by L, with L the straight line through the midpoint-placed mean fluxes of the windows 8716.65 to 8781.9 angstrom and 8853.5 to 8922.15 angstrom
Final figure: -0.04 mag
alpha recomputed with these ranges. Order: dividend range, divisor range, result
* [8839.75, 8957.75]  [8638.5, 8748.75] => 1.04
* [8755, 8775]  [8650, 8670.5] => 1.12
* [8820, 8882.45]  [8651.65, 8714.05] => 1.06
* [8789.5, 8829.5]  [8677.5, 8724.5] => 1.05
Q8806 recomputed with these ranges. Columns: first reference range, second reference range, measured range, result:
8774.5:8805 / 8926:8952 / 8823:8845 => -0.4 angstrom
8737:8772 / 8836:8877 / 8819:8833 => -0.2 angstrom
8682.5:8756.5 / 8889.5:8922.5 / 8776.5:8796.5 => -0.9 angstrom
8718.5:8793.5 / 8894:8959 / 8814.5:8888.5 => 0.3 angstrom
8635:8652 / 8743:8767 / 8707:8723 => 0.1 angstrom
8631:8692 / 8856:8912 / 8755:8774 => -1.1 angstrom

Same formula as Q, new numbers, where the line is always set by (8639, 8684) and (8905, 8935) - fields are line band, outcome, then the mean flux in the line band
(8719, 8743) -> -0.8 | 2.46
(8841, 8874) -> 0.0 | 2.47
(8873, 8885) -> 0.5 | 2.39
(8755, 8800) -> -2.4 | 2.55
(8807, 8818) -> -0.7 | 2.59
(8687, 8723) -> -0.3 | 2.39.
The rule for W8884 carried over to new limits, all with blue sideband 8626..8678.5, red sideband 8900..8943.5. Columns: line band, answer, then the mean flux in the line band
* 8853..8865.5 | 0.01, 2.45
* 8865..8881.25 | 0.05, 2.38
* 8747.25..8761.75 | -0.03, 2.48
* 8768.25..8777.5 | -0.05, 2.54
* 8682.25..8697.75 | 0.00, 2.36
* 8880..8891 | 0.03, 2.42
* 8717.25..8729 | -0.03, 2.46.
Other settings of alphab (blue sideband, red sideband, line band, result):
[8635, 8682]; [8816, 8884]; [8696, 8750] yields -0.02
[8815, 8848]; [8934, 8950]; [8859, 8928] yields 0.04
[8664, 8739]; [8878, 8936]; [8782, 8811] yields -0.04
